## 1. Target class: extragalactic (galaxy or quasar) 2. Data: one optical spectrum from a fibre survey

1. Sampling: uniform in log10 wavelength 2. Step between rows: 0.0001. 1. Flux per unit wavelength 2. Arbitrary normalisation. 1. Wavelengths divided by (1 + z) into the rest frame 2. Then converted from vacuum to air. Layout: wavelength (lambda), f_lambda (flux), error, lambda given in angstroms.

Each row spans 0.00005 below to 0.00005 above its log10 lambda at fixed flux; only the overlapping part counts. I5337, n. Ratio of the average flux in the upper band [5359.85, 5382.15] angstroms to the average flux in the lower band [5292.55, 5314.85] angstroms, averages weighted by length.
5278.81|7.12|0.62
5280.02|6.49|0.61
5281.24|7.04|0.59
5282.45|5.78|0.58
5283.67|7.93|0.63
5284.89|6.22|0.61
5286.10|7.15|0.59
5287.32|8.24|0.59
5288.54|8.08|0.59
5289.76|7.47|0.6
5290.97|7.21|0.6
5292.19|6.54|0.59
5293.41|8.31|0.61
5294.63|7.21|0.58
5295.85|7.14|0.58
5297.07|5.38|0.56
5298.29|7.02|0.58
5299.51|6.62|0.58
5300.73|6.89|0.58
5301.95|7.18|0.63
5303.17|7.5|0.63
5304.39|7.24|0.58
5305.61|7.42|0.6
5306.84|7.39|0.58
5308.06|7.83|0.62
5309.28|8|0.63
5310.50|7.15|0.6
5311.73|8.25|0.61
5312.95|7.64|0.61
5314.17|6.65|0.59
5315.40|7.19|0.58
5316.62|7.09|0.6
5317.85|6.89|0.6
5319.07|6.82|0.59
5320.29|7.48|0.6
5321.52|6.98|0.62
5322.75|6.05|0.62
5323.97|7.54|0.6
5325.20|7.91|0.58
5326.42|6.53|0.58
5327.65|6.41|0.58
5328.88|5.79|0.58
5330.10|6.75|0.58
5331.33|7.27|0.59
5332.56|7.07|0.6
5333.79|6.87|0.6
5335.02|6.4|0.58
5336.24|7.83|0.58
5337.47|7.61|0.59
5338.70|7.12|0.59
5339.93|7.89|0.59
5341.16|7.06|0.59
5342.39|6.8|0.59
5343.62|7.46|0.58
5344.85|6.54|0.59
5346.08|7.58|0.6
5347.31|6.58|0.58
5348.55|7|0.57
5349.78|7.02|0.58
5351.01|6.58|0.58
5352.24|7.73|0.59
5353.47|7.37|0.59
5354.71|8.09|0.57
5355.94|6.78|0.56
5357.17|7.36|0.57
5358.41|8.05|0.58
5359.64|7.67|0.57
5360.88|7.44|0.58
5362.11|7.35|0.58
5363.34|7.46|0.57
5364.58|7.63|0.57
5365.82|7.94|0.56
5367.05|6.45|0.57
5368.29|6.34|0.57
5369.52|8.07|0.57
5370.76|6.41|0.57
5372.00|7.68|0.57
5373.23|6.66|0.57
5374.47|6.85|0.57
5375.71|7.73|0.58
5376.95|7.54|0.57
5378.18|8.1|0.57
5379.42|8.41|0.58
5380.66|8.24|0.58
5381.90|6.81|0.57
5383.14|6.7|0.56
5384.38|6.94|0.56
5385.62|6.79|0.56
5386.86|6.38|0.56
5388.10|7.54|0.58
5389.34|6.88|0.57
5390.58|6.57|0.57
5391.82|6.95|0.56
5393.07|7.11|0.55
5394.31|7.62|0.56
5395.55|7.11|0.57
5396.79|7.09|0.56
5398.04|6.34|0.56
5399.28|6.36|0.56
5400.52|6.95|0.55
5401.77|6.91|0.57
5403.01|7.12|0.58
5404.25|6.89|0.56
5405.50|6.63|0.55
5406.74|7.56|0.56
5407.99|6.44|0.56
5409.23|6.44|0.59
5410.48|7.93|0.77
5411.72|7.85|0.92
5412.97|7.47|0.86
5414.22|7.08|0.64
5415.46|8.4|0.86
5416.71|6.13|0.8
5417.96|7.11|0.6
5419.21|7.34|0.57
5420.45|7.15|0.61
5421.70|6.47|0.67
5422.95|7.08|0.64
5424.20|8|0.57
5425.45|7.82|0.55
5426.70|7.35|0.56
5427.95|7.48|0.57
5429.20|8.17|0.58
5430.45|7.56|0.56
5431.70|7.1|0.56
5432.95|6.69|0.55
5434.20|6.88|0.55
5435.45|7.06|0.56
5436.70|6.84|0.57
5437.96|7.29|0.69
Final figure 1.02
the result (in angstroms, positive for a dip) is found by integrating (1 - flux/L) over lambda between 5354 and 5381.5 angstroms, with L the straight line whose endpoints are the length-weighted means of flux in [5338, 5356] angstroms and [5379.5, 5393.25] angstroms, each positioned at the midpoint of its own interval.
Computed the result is -1.4 angstroms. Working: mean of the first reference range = 7.19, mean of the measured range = 7.46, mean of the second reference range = 7.04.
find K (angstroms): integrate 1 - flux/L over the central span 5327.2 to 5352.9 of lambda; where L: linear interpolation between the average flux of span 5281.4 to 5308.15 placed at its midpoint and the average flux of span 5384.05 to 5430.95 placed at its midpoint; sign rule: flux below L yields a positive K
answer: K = 0.4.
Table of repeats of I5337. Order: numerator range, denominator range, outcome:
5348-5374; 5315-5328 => 1.04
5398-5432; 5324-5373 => 1.00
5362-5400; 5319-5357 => 1.01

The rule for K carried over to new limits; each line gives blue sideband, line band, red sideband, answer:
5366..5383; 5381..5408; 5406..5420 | 1.4 angstroms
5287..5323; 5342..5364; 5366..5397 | -0.2 angstroms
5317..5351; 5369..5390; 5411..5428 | -0.3 angstroms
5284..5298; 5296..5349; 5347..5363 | 1.2 angstroms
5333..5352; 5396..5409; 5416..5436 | 0.7 angstroms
